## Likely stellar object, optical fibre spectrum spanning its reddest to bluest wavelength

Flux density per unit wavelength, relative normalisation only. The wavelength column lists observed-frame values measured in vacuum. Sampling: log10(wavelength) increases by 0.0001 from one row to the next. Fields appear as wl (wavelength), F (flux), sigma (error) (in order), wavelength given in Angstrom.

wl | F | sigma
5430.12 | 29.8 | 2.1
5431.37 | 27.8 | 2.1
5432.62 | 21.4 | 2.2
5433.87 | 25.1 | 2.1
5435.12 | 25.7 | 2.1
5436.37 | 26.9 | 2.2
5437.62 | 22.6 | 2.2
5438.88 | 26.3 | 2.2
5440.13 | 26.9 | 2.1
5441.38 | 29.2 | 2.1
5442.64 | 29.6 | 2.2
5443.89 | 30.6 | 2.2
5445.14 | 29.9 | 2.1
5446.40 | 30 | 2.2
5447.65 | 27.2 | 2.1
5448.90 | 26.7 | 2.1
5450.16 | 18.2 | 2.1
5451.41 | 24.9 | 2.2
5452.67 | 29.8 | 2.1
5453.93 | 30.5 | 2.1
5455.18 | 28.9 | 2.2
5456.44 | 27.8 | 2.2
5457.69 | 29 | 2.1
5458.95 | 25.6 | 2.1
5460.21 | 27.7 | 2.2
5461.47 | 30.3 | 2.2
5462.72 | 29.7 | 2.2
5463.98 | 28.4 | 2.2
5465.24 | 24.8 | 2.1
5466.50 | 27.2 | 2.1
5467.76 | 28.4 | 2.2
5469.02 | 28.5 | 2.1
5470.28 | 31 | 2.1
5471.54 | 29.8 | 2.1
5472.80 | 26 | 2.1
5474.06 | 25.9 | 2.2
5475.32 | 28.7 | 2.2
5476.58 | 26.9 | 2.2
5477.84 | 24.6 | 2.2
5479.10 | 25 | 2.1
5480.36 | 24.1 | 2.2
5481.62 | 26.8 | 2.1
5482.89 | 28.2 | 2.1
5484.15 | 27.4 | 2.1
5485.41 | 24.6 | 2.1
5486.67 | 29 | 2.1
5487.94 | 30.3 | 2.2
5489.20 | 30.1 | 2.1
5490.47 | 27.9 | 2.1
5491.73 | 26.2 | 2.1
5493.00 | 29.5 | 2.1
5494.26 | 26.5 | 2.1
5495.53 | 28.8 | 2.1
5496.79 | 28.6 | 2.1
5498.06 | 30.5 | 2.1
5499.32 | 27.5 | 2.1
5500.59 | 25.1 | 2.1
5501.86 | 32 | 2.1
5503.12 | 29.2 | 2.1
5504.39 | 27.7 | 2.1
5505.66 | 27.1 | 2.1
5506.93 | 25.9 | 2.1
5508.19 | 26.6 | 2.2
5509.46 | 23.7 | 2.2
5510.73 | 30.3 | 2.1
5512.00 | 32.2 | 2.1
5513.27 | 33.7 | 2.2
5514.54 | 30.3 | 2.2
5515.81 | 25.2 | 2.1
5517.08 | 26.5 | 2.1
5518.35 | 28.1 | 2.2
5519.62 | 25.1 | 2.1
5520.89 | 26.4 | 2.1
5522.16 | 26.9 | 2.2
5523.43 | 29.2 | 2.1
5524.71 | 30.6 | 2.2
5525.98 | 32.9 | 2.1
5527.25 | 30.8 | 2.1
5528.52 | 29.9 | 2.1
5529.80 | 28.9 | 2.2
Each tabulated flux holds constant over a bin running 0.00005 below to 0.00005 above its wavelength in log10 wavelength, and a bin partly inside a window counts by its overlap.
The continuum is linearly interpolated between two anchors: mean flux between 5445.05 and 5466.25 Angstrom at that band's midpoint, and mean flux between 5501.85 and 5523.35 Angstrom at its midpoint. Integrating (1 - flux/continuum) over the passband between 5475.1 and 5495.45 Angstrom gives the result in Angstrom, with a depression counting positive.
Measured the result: 0.4 Angstrom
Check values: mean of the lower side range 27.5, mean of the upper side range 28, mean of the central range 27.2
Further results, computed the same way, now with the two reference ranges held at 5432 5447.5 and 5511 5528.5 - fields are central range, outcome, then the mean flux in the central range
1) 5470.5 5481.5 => 0.55 Angstrom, 26.6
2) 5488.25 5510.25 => 0.55 Angstrom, 27.9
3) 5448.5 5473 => -0.10 Angstrom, 27.7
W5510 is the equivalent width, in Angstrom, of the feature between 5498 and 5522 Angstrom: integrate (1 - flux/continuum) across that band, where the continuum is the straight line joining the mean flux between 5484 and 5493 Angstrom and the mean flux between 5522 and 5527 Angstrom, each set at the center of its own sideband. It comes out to 1.1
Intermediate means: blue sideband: 28.1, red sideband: 30.2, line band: 28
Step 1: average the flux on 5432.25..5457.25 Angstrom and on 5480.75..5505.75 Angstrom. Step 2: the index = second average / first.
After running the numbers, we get 1.04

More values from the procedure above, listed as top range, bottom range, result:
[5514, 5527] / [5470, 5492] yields 1.03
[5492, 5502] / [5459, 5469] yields 1.01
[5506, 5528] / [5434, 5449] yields 1.03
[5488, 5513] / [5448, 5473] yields 1.02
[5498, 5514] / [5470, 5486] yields 1.07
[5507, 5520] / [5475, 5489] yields 1.04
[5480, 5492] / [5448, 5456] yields 1.04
